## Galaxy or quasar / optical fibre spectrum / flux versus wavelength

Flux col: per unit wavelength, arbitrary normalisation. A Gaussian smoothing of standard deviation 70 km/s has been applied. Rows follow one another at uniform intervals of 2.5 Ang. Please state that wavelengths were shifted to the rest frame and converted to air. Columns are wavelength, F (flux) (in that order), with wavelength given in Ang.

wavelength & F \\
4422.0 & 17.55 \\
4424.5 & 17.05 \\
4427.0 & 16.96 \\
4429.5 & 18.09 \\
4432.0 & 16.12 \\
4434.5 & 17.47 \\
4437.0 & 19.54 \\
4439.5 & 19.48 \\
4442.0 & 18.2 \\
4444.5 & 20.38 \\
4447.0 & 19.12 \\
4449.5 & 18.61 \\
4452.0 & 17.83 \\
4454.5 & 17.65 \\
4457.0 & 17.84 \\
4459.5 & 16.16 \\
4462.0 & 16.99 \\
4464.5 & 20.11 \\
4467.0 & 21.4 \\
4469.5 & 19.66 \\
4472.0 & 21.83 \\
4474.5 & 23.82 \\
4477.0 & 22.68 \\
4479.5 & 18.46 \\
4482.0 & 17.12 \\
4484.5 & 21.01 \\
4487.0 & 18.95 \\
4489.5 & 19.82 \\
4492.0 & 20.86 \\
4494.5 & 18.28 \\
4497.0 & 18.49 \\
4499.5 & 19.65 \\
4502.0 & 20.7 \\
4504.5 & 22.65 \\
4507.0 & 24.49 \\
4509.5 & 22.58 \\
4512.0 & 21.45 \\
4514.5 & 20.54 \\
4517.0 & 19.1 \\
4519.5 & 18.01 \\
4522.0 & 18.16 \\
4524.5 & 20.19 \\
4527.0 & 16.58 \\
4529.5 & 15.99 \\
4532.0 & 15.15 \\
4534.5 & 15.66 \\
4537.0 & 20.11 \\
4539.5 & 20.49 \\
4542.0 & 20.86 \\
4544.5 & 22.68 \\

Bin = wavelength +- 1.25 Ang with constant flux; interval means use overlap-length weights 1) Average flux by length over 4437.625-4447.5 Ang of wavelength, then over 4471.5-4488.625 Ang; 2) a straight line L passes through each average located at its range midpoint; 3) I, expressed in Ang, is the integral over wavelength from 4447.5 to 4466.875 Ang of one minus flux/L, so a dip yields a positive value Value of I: 1.6 Ang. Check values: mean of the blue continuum 19.3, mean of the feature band 18.1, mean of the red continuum 20.5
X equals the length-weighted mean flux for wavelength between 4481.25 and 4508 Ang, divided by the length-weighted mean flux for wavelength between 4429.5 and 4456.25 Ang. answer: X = 1.10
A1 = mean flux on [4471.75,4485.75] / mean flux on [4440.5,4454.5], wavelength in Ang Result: 1.11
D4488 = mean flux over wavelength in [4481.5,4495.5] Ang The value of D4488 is 19.5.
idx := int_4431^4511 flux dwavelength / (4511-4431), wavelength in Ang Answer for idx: 19.6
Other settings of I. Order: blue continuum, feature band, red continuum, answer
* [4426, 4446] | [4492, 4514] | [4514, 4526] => -2.4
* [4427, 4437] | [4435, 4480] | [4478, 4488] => -2.9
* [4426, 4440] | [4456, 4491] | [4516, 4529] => -3.2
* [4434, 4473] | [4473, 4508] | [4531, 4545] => -2.8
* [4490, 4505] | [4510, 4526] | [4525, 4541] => -1.0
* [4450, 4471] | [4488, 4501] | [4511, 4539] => -0.7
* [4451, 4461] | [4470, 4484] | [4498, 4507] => -1.2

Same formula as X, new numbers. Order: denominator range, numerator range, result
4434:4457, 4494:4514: 1.13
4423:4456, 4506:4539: 1.05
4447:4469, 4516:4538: 0.96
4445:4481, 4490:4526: 1.05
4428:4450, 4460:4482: 1.09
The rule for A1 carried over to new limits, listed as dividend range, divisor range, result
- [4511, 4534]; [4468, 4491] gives 0.89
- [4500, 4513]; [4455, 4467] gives 1.23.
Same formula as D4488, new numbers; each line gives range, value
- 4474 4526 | 20.3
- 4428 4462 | 18.1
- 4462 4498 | 20.1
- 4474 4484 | 20.3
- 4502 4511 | 22.8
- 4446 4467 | 18.2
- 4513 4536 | 17.8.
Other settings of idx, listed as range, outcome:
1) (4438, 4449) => 19.3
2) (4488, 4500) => 19.4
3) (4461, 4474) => 20.3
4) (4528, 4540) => 17.3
